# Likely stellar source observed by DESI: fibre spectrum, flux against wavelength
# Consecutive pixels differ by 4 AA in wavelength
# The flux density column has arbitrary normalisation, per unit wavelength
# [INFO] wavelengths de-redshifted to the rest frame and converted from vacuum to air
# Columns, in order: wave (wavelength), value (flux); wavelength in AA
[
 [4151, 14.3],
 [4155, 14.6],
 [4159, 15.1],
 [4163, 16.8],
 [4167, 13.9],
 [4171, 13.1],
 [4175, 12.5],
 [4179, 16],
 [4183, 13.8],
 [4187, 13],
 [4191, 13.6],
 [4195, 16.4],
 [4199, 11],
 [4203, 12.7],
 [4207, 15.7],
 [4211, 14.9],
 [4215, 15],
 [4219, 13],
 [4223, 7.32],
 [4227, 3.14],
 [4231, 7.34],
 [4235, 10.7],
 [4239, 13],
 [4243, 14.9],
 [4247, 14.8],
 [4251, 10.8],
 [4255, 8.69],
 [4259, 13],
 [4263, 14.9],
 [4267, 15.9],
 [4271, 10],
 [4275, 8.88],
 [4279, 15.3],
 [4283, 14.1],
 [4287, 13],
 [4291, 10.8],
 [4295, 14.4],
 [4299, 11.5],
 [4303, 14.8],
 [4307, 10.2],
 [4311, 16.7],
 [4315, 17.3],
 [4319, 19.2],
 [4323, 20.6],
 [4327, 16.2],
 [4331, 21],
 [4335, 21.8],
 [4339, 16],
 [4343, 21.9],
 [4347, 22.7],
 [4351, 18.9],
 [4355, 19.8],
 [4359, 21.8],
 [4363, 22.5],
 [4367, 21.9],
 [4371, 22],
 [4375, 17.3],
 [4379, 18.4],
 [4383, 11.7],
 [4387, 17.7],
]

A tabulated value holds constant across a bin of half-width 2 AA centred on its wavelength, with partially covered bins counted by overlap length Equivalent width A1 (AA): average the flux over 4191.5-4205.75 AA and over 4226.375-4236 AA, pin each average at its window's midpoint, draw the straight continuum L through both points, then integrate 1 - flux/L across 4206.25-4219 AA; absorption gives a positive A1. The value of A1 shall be -4.7 AA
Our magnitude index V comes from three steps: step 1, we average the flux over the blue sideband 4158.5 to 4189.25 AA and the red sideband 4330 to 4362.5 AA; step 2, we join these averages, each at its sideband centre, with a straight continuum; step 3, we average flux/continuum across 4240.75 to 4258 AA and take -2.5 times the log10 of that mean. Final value 0.35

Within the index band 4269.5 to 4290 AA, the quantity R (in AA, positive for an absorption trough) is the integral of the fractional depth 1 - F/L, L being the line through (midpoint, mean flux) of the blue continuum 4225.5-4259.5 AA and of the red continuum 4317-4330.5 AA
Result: 3.2 AA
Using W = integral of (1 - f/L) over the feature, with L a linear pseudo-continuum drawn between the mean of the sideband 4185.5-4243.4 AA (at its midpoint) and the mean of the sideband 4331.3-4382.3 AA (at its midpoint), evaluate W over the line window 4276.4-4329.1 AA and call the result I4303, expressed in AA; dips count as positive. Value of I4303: 7.0 AA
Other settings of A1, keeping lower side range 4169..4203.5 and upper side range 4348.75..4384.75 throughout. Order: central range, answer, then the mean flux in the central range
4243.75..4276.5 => 7.6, 12.3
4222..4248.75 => 8.8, 10.2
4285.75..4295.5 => 2.6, 12.5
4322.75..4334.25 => -0.7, 19.3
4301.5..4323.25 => 1.9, 16.2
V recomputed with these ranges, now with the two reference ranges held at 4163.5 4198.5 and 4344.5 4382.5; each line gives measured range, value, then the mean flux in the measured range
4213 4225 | 0.28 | 11.8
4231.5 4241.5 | 0.37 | 11.3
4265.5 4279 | 0.39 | 12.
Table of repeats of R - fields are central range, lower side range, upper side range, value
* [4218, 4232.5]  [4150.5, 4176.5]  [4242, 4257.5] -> 6.19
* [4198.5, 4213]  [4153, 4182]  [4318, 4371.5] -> 1.82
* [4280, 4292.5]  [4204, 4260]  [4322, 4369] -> 2.26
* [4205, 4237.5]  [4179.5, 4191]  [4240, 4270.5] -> 6.13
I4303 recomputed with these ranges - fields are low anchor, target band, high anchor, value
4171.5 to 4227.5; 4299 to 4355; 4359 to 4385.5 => -1.5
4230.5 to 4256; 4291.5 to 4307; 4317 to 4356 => 3.5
